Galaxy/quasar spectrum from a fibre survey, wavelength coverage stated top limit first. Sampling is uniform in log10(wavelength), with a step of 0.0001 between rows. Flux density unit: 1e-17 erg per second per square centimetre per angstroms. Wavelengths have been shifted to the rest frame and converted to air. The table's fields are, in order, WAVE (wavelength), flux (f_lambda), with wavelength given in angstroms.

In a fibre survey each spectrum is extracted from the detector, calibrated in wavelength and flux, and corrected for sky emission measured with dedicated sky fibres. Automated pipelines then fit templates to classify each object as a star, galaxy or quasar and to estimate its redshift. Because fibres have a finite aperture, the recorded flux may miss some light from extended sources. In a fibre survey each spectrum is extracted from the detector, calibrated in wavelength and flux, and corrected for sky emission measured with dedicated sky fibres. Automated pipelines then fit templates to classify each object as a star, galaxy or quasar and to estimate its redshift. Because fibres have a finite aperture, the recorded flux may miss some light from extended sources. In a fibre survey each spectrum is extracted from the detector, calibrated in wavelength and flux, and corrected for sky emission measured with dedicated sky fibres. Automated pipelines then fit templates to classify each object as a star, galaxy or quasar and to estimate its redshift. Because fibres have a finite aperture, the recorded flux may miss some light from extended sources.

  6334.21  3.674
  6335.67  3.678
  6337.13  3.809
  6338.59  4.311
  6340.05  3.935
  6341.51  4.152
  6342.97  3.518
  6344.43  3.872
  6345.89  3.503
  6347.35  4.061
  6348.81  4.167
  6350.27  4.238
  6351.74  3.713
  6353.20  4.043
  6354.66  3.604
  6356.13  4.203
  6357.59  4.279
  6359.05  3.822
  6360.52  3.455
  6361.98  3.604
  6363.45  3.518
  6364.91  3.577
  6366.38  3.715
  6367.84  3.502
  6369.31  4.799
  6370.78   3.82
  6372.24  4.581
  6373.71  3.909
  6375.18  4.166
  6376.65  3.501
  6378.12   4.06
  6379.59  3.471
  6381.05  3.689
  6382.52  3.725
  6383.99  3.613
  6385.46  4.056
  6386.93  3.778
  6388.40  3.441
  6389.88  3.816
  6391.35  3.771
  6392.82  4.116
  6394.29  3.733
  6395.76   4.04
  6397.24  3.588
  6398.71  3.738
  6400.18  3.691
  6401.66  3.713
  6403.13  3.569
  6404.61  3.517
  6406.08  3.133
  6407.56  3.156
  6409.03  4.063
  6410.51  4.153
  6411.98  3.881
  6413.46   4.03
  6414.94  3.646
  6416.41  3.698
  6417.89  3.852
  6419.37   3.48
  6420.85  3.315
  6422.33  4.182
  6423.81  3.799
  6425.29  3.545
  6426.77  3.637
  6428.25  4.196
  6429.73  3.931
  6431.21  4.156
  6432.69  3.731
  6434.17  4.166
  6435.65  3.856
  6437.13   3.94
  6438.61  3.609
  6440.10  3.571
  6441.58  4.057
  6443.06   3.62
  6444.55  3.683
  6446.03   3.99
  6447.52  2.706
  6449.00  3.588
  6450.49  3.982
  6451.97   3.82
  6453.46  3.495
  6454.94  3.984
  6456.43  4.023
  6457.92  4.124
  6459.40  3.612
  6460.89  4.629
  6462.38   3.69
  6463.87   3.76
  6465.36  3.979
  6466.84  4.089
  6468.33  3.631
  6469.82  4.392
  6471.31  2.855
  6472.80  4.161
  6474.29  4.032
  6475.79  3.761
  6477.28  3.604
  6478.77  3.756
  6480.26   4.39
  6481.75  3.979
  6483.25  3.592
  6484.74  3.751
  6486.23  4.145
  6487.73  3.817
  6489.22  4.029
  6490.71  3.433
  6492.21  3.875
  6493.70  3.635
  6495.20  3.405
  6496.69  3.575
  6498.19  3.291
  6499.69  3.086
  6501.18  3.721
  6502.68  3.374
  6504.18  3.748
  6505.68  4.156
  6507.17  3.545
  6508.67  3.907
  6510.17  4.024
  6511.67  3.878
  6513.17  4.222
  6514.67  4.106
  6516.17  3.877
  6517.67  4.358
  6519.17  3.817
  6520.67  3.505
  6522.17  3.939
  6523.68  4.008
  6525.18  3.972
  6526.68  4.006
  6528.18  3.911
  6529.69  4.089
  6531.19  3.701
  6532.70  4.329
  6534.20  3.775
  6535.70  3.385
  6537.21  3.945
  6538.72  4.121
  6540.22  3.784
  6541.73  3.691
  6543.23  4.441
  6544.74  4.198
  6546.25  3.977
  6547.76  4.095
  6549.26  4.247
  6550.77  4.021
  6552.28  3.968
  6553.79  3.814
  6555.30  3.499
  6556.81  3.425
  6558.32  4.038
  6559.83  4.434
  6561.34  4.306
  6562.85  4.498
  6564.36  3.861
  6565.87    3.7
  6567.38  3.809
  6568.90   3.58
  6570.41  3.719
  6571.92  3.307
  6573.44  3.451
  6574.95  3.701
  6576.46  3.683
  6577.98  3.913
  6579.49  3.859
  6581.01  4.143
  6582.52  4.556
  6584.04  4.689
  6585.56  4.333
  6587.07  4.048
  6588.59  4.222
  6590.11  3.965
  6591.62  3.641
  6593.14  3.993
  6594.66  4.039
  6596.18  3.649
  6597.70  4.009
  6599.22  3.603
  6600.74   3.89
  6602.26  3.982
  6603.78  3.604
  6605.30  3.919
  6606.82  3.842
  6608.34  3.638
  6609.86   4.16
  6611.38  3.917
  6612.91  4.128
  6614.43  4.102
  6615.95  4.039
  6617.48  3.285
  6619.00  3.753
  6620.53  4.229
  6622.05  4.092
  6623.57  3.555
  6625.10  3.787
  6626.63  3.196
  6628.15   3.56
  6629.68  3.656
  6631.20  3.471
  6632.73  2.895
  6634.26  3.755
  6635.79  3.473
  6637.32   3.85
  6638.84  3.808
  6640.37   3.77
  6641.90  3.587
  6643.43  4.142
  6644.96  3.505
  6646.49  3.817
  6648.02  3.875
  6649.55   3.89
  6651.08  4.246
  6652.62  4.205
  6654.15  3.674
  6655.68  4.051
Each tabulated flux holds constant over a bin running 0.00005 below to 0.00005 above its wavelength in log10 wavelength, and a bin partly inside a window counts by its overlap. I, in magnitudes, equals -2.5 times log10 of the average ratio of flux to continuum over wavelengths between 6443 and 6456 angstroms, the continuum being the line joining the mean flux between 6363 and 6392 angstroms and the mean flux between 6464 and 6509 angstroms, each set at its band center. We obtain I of 0.03 mag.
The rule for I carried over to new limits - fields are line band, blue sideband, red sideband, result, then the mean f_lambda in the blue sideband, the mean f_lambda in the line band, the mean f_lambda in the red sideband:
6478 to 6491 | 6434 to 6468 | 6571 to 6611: -0.015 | 3.82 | 3.89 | 3.92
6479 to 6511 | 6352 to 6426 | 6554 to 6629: 0.028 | 3.78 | 3.74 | 3.88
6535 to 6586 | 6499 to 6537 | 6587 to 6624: -0.019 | 3.86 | 3.94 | 3.89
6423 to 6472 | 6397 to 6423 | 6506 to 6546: -0.012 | 3.69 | 3.82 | 3.95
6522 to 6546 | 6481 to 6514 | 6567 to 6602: -0.041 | 3.74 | 3.96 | 3.91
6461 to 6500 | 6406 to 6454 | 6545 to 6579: 0.006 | 3.76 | 3.78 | 3.87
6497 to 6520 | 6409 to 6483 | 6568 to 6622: 0.017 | 3.83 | 3.8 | 3.9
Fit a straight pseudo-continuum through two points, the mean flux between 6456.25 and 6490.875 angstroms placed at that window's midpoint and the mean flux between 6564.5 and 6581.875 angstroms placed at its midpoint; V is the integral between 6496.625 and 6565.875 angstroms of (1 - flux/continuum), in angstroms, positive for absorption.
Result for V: -2.06 angstroms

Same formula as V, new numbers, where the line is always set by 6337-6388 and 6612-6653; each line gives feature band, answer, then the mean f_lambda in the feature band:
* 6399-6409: 0.89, 3.52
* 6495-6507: 0.84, 3.55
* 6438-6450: 0.72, 3.61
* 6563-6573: 0.22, 3.71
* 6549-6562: -0.57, 3.96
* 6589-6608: -0.36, 3.85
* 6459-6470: -0.37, 3.96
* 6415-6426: 0.45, 3.69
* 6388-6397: 0.10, 3.82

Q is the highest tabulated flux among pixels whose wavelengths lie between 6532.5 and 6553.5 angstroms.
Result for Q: 4.441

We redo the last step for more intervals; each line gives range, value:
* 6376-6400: 4.116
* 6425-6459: 4.196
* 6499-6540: 4.358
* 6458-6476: 4.629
